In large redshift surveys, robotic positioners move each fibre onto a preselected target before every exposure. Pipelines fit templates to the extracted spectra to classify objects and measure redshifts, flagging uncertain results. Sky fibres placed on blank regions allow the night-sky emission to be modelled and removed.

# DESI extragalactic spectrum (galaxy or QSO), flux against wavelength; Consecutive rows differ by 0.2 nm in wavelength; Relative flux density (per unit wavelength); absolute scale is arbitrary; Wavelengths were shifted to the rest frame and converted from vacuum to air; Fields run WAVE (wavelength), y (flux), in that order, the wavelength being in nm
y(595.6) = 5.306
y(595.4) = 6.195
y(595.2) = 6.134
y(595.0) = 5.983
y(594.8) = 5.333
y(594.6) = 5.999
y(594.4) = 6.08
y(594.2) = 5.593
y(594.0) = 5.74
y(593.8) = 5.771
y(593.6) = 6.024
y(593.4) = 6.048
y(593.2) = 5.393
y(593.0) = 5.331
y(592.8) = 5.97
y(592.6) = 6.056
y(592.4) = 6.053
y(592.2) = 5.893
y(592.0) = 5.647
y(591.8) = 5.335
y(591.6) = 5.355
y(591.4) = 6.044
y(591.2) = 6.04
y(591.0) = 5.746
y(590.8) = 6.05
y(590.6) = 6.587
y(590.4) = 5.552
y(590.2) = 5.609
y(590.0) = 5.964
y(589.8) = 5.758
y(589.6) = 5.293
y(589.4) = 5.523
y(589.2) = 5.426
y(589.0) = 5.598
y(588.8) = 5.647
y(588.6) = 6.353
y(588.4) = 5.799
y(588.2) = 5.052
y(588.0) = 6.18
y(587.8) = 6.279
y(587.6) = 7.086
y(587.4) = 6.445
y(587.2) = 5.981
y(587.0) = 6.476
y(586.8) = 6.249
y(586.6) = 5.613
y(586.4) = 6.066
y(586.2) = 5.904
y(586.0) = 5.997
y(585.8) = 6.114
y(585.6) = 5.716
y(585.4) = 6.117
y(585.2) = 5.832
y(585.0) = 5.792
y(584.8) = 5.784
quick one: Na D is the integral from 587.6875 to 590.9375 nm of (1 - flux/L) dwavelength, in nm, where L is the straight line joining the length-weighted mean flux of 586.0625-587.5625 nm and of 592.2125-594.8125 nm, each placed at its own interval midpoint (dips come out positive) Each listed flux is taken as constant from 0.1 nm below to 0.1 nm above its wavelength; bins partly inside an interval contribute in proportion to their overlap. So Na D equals 0.12 nm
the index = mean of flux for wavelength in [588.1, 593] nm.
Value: 5.76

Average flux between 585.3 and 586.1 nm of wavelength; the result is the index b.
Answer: 5.99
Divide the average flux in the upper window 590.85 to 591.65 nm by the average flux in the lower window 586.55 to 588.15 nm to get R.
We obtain 0.9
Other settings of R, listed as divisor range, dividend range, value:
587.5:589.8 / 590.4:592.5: 1.00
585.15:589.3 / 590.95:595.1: 0.96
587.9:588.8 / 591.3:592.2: 0.97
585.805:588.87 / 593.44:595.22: 0.96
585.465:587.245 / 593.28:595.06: 0.97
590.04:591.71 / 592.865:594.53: 0.98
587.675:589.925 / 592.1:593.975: 1.02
